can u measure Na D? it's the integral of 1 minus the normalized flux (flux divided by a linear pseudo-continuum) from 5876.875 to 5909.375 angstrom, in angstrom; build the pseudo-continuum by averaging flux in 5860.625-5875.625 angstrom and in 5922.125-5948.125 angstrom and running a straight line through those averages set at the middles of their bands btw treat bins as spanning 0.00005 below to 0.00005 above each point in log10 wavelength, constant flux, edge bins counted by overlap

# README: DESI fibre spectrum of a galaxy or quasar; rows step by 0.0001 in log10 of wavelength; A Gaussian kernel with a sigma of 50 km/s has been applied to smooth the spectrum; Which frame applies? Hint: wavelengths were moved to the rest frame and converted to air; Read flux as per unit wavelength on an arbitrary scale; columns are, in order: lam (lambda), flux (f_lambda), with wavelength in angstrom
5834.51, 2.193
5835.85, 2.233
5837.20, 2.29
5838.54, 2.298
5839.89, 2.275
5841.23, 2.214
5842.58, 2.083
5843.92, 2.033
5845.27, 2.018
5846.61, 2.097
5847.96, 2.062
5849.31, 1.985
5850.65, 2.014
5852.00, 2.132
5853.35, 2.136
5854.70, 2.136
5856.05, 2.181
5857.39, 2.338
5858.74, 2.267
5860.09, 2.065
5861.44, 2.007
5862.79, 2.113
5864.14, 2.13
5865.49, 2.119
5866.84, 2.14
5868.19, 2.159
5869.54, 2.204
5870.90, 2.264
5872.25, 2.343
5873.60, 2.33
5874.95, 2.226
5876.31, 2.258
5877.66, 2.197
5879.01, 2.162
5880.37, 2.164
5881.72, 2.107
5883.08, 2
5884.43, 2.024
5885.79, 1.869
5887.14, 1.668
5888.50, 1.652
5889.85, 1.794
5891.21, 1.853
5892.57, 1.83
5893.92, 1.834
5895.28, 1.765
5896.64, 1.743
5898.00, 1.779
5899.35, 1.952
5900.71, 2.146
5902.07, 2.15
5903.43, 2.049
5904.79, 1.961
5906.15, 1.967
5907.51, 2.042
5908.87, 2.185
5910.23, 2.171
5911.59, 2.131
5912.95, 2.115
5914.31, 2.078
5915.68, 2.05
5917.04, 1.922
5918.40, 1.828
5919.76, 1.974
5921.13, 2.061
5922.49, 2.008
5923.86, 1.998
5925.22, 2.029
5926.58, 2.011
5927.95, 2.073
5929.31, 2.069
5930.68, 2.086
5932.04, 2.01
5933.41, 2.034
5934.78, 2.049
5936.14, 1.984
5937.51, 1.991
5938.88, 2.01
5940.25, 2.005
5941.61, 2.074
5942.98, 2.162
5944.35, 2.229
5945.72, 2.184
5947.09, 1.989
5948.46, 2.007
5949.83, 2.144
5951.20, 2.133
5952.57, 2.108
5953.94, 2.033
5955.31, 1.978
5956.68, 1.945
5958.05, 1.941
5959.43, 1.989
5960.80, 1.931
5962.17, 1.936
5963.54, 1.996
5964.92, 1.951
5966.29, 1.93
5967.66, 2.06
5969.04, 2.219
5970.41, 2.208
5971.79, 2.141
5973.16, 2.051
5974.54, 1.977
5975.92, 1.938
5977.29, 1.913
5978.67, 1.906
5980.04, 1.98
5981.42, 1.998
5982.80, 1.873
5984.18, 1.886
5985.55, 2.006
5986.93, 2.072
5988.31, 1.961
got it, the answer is 2.8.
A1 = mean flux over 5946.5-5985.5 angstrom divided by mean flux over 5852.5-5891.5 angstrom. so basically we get 0.95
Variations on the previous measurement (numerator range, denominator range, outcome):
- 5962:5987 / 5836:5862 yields 0.94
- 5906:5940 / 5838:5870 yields 0.95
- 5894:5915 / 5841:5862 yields 0.95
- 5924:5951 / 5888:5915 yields 1.05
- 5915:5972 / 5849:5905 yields 0.99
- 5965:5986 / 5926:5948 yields 0.97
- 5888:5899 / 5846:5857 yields 0.85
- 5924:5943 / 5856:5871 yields 0.94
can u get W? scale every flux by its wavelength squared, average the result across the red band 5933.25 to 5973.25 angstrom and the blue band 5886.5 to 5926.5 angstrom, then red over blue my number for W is 1.06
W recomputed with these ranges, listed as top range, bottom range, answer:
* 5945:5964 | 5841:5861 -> 0.99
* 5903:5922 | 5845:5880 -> 0.96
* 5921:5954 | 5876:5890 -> 1.05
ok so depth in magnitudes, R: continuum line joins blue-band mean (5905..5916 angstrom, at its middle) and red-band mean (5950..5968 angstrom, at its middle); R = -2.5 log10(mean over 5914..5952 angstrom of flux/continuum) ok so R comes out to 0.00 mag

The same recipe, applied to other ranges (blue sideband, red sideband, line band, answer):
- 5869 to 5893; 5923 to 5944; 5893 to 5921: 0.03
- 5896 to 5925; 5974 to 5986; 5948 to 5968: -0.02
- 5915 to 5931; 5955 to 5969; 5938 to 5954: -0.05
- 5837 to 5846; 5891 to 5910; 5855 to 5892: -0.02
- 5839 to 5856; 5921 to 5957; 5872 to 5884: -0.05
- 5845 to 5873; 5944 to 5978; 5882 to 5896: 0.15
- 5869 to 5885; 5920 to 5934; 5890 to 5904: 0.12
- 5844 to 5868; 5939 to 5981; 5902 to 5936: 0.01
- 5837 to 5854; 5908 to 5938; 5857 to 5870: -0.02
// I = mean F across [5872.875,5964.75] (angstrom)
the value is 2.02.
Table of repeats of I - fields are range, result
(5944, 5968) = 2.02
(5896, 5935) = 2.02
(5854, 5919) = 2.05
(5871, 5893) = 2.04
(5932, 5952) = 2.07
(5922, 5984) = 2.03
